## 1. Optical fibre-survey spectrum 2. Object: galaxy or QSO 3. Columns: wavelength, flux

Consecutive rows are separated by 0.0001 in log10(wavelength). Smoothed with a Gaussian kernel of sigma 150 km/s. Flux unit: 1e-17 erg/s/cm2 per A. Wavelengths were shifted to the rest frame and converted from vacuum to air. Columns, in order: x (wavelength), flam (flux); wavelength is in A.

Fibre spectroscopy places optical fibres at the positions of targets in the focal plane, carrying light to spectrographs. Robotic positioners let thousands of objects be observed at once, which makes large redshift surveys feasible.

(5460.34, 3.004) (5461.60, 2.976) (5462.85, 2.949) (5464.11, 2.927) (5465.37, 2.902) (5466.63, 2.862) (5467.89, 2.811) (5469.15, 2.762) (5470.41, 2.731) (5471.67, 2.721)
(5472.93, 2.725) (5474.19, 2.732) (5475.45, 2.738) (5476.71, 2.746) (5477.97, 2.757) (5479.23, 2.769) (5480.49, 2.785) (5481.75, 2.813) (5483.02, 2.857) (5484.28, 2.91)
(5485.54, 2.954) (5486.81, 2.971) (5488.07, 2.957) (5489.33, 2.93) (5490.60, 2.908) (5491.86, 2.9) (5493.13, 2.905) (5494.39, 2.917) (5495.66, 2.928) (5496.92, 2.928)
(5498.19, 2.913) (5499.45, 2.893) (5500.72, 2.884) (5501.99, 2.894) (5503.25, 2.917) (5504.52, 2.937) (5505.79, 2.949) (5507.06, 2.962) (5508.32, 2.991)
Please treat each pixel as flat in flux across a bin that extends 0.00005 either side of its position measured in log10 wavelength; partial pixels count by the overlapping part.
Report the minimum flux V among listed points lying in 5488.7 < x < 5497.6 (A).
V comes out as 2.9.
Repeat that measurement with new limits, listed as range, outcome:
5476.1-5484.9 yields 2.746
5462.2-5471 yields 2.731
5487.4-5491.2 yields 2.908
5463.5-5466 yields 2.902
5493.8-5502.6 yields 2.884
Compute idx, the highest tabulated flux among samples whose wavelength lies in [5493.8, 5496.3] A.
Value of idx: 2.928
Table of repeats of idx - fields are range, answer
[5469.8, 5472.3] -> 2.731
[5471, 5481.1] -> 2.785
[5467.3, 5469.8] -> 2.811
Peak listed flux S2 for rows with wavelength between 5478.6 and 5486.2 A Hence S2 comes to 2.954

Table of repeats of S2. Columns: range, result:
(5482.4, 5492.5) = 2.971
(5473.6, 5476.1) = 2.738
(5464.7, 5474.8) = 2.902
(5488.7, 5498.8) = 2.93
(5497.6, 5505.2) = 2.937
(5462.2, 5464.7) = 2.949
